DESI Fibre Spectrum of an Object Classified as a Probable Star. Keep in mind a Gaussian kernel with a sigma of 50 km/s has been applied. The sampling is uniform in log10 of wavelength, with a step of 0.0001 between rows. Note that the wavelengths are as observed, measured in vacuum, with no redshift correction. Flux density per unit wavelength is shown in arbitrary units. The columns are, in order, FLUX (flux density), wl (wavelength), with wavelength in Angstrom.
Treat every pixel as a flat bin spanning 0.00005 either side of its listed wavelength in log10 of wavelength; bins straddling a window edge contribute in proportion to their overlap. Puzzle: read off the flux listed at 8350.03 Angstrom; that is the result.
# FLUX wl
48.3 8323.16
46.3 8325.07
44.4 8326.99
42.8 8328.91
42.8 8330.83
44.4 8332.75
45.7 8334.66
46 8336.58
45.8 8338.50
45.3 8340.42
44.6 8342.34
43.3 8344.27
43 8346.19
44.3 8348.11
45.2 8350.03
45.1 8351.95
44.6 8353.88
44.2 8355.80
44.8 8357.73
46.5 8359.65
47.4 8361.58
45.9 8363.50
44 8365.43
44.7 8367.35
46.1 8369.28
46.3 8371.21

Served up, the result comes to 45.2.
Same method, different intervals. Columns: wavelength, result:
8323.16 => 48.3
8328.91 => 42.8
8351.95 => 45.1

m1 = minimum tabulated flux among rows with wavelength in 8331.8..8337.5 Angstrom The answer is 44.4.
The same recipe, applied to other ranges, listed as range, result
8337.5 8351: 43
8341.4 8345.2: 43.3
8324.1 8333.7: 42.8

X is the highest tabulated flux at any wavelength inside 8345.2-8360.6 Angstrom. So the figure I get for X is 46.5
